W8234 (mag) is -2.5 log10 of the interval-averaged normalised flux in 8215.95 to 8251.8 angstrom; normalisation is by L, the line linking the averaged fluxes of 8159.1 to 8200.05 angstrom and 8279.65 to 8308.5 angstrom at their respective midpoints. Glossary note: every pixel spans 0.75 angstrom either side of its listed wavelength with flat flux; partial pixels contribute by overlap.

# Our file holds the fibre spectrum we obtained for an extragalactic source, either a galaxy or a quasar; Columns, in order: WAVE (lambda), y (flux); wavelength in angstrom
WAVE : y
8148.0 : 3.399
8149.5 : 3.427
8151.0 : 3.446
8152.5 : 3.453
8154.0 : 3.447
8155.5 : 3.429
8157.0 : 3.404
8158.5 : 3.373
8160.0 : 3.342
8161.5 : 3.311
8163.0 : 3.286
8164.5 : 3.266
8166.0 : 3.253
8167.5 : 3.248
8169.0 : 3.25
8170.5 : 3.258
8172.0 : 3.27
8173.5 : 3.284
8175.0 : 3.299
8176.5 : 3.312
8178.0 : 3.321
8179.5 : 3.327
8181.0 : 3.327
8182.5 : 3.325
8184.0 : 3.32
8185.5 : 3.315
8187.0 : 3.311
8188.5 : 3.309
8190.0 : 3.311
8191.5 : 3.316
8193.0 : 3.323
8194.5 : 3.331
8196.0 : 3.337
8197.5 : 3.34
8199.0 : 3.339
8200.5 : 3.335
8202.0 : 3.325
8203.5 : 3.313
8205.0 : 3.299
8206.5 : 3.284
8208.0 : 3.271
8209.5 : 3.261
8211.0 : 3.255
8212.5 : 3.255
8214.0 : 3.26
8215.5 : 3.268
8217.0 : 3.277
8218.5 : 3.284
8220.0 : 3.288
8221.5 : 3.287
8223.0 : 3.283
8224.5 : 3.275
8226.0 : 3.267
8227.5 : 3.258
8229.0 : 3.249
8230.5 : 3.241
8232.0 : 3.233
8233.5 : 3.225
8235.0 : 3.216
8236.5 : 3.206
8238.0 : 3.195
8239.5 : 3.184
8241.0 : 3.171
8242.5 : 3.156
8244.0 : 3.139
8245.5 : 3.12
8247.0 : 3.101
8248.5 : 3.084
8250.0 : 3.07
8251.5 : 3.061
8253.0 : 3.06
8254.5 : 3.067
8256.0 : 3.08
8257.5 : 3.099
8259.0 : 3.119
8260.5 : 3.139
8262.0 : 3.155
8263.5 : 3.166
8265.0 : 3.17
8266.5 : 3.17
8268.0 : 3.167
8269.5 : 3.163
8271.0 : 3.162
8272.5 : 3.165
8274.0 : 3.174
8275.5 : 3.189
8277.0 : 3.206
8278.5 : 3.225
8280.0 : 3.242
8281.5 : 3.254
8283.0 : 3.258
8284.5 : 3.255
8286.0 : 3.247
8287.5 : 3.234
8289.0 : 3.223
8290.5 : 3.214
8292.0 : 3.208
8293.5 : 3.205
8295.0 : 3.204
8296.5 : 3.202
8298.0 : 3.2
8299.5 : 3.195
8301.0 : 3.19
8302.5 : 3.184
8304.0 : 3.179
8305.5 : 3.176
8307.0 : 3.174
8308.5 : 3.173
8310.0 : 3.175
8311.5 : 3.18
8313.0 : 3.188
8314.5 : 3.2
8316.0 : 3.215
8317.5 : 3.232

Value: 0.02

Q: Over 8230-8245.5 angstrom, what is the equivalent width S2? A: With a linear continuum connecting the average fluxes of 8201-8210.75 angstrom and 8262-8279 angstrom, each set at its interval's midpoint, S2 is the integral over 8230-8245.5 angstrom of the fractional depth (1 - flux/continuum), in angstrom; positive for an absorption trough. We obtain 0.2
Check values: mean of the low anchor 3.29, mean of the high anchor 3.18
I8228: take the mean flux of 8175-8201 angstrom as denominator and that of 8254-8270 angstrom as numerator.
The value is 0.9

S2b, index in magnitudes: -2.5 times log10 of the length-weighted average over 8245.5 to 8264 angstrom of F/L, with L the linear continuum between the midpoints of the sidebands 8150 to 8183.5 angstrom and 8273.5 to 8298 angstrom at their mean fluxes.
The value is 0.05 mag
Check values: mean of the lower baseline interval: 3.33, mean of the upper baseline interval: 3.22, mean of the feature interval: 3.1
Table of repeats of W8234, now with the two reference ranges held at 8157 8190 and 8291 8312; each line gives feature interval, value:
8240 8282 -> 0.03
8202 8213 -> 0.00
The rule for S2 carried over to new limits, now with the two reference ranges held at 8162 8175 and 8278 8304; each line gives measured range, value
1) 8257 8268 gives 0.3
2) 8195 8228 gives -0.4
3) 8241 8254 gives 0.5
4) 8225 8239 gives 0.0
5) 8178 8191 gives -0.2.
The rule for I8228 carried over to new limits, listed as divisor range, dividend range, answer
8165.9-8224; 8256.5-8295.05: 0.97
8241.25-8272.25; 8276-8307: 1.03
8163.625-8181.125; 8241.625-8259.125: 0.94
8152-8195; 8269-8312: 0.96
